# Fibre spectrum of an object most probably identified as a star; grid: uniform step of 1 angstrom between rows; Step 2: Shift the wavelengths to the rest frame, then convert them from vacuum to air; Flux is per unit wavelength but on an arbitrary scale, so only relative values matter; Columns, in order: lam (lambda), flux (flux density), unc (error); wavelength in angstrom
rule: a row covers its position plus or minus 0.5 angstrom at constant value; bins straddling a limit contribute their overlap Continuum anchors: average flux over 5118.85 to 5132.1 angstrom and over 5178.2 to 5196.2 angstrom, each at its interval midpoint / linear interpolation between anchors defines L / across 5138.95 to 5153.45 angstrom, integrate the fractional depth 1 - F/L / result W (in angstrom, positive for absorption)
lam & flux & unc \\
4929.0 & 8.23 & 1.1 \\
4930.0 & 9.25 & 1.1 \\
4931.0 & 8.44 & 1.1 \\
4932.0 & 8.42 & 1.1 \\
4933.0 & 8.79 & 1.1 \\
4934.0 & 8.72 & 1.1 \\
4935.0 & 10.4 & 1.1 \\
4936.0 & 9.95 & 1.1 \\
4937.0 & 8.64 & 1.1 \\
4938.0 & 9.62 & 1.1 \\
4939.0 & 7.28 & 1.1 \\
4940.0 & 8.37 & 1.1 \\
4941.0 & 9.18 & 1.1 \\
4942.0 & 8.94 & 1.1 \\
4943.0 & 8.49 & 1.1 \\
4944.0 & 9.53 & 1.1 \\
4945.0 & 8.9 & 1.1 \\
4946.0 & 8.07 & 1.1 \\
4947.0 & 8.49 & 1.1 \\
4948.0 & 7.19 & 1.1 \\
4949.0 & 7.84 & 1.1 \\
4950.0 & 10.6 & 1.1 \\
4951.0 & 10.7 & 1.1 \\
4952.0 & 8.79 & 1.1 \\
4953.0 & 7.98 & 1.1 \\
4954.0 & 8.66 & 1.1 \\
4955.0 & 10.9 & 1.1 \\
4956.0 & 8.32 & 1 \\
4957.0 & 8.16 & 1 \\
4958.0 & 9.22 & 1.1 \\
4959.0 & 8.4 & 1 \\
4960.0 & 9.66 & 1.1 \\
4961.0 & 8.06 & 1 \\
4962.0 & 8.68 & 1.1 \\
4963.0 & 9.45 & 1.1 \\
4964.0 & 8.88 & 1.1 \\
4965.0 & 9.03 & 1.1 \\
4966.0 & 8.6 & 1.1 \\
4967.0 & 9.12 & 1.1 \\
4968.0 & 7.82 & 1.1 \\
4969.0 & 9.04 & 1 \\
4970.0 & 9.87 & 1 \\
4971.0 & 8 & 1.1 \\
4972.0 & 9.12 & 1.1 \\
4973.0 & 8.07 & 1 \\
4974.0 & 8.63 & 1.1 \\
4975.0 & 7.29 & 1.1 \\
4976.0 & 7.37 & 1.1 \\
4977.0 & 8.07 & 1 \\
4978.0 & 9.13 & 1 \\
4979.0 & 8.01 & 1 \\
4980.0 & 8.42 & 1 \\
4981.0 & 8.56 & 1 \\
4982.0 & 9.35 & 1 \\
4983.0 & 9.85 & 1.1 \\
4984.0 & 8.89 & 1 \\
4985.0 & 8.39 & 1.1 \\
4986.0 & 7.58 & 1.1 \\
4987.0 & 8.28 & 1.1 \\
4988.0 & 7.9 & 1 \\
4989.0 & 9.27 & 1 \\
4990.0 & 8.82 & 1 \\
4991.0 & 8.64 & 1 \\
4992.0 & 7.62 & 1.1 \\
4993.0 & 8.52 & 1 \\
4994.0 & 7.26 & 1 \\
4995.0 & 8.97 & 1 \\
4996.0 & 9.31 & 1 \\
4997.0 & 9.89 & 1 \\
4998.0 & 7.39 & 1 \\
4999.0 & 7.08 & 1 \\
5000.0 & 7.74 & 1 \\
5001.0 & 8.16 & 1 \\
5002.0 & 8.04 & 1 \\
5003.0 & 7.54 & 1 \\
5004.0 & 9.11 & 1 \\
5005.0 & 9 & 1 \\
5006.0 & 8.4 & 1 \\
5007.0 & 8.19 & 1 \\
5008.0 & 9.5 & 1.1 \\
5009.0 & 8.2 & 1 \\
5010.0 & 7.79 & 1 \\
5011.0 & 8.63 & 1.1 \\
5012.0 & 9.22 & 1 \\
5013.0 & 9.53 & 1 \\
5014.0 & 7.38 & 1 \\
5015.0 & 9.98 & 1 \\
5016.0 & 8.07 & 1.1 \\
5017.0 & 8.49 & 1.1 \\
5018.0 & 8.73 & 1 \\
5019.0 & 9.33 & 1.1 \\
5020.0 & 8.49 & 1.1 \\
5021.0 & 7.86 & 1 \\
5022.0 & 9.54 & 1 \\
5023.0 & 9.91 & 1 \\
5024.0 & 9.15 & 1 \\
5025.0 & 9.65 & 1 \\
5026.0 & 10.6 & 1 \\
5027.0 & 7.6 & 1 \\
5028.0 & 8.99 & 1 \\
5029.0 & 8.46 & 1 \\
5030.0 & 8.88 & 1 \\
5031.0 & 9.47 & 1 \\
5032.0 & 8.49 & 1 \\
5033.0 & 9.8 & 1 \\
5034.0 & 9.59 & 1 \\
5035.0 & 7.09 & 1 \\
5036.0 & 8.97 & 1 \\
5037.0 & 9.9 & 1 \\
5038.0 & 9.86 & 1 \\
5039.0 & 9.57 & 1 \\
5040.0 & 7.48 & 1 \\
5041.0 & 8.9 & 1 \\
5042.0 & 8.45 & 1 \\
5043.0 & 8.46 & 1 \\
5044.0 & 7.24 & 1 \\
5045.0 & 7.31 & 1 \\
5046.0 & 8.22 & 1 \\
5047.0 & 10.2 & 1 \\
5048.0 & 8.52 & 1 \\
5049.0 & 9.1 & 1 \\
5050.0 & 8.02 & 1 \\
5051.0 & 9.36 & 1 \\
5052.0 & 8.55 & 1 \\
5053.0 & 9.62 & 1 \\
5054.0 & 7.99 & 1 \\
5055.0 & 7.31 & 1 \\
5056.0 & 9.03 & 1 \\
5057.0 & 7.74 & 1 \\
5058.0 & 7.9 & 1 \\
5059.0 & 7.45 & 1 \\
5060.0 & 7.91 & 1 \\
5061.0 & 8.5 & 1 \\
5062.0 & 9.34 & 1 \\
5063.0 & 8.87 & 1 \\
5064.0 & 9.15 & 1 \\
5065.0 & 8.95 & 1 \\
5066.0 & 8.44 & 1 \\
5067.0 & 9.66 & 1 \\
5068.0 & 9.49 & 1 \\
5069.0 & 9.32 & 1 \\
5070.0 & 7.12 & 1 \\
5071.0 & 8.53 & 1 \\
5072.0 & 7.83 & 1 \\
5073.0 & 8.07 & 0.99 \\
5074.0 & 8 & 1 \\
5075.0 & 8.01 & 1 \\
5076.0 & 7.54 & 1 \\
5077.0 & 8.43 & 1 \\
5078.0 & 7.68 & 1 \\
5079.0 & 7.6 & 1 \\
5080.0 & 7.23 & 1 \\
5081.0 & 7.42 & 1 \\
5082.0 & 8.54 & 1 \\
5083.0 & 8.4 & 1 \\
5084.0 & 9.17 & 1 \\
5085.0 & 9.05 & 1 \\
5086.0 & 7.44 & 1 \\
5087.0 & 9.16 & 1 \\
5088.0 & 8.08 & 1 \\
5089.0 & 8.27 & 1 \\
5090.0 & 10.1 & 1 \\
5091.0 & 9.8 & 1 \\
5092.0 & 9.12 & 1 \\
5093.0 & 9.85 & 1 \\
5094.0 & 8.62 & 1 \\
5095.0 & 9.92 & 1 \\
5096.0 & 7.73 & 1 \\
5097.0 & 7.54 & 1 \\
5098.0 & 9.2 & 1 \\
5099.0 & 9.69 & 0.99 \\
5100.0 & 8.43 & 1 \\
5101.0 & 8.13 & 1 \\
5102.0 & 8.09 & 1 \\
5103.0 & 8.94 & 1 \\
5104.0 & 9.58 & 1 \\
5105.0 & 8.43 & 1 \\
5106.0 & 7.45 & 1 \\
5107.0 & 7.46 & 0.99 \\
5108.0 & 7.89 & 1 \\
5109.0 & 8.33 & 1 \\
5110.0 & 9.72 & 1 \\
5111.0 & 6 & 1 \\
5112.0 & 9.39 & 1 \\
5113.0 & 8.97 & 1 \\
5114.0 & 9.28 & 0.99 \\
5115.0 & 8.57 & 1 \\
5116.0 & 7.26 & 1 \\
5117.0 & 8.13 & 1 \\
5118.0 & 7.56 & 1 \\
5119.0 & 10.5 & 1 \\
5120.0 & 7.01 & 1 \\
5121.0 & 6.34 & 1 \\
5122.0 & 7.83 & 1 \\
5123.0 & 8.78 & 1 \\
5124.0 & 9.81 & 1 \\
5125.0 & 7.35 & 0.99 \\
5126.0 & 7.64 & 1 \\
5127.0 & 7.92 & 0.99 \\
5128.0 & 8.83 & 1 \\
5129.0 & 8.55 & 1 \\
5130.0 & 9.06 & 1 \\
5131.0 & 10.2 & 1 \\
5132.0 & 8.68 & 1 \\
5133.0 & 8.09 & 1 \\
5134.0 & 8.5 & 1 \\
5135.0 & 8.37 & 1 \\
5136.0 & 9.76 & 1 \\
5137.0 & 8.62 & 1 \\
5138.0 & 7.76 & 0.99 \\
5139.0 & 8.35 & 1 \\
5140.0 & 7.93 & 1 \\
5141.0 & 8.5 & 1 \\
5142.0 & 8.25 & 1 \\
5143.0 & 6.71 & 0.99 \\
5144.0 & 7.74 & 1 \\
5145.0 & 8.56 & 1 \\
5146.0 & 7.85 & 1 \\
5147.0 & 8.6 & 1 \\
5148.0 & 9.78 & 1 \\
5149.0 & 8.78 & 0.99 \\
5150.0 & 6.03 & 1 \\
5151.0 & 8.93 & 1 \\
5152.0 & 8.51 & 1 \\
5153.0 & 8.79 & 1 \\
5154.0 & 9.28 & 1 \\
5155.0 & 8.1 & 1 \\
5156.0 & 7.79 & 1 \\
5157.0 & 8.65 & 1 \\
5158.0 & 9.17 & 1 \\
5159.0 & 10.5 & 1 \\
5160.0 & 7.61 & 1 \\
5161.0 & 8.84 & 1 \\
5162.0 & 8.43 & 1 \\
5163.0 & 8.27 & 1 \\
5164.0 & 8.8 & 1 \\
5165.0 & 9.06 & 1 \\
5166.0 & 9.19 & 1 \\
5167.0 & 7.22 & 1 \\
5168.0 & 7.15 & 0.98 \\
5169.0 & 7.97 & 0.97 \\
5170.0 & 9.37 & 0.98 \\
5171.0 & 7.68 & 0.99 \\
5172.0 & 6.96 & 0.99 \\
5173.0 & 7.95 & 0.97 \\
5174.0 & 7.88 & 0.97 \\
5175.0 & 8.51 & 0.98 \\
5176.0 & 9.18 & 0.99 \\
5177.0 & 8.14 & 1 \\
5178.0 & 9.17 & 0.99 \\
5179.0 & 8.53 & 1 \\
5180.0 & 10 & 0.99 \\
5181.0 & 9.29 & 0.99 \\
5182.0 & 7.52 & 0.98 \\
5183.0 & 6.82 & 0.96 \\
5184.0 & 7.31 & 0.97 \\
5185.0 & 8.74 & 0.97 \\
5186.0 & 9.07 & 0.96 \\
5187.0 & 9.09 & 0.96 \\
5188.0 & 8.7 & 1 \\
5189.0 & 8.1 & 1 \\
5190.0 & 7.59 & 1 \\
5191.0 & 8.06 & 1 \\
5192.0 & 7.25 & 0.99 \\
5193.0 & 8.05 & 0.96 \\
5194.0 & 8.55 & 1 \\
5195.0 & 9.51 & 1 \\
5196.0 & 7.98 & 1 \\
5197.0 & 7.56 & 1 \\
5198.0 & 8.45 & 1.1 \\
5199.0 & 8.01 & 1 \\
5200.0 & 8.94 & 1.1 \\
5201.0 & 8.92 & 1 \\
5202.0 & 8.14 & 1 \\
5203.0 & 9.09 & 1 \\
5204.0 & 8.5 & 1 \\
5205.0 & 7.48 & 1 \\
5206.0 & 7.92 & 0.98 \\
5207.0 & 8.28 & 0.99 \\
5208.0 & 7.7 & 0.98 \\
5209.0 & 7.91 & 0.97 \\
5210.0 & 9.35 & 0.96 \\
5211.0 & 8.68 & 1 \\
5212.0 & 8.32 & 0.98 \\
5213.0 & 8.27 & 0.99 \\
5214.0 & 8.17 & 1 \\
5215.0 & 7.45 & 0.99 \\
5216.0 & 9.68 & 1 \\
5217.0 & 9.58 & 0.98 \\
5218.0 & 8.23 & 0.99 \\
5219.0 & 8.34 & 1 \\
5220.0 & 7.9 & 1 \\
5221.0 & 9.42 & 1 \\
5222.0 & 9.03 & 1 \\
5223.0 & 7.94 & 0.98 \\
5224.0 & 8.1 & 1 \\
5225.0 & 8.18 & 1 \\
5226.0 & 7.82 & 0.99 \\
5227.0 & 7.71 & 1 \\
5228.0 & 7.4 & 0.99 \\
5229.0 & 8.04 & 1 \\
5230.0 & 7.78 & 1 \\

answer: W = 0.3 angstrom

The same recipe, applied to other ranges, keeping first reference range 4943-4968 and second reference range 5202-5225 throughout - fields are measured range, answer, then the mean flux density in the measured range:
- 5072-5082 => 1.0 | 7.82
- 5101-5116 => 0.4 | 8.39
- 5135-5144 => 0.3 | 8.21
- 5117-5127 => 0.6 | 8.08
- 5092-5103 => -0.2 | 8.75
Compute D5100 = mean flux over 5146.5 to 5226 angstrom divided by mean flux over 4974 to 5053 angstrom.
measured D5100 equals 0.97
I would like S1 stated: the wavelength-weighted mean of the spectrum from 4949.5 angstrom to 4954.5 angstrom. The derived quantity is 9.35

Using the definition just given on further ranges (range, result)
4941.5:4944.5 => 8.99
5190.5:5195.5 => 8.28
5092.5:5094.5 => 9.23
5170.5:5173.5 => 7.53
